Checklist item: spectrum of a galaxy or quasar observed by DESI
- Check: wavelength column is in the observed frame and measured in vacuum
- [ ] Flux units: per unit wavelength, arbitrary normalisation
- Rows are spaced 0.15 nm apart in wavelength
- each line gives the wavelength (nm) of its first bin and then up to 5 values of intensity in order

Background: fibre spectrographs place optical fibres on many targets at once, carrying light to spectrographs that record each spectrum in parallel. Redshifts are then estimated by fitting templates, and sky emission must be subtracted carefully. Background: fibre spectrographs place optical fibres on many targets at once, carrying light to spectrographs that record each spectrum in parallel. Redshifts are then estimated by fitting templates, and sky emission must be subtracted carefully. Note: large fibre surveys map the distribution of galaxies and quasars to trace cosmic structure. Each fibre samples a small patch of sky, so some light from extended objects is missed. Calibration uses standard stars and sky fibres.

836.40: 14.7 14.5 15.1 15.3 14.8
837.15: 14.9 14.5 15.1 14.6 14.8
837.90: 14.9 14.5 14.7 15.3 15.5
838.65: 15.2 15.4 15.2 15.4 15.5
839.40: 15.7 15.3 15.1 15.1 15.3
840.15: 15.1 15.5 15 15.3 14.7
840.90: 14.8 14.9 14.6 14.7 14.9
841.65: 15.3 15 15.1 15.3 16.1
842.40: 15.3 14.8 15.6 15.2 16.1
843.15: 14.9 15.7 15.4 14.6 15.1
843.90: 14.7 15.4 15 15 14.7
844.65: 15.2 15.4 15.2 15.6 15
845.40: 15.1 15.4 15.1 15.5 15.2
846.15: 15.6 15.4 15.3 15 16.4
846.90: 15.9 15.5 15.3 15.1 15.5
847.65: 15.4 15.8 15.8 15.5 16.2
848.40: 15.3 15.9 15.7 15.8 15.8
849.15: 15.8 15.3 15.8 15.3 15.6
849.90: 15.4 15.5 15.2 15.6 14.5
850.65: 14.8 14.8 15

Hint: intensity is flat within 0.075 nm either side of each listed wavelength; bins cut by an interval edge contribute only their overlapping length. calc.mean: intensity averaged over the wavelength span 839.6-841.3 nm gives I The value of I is 15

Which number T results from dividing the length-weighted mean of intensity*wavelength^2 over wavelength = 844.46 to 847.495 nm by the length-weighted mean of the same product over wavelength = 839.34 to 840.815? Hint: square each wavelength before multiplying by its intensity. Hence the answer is 1.0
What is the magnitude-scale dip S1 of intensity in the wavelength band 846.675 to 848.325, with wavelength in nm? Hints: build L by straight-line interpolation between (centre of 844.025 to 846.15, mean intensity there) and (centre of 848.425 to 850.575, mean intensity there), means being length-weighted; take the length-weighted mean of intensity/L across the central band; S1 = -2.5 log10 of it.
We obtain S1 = -0.02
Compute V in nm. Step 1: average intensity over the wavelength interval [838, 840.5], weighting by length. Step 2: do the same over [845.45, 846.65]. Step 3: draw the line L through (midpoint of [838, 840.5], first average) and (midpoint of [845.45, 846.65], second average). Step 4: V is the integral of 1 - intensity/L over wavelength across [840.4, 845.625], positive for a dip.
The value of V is 0.045 nm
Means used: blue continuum 15.2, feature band 15.1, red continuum 15.3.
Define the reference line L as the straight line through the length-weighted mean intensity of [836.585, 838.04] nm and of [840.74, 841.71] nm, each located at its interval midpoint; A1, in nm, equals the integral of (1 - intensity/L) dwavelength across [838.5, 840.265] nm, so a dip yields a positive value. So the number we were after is -0.05 nm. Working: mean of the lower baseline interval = 14.9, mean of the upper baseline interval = 14.8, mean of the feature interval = 15.3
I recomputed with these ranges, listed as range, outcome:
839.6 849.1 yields 15.3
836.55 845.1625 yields 15.1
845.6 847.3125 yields 15.5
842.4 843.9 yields 15.2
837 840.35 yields 15.1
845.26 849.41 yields 15.5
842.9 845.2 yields 15.2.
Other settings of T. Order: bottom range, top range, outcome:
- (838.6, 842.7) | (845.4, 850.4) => 1.04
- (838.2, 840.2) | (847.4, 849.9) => 1.05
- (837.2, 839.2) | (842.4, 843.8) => 1.03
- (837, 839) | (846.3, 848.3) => 1.06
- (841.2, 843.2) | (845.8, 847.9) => 1.03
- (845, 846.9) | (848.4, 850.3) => 1.02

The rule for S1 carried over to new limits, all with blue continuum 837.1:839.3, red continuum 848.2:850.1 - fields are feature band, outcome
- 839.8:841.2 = 0.01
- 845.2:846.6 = 0.01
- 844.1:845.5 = 0.02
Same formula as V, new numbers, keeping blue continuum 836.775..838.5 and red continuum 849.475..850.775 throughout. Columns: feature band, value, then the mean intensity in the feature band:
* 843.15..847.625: -0.05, 15.3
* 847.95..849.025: -0.04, 15.7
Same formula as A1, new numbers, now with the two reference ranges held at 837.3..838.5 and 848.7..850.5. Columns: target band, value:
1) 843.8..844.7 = 0.01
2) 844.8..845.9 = 0.00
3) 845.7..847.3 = -0.01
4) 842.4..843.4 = -0.02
